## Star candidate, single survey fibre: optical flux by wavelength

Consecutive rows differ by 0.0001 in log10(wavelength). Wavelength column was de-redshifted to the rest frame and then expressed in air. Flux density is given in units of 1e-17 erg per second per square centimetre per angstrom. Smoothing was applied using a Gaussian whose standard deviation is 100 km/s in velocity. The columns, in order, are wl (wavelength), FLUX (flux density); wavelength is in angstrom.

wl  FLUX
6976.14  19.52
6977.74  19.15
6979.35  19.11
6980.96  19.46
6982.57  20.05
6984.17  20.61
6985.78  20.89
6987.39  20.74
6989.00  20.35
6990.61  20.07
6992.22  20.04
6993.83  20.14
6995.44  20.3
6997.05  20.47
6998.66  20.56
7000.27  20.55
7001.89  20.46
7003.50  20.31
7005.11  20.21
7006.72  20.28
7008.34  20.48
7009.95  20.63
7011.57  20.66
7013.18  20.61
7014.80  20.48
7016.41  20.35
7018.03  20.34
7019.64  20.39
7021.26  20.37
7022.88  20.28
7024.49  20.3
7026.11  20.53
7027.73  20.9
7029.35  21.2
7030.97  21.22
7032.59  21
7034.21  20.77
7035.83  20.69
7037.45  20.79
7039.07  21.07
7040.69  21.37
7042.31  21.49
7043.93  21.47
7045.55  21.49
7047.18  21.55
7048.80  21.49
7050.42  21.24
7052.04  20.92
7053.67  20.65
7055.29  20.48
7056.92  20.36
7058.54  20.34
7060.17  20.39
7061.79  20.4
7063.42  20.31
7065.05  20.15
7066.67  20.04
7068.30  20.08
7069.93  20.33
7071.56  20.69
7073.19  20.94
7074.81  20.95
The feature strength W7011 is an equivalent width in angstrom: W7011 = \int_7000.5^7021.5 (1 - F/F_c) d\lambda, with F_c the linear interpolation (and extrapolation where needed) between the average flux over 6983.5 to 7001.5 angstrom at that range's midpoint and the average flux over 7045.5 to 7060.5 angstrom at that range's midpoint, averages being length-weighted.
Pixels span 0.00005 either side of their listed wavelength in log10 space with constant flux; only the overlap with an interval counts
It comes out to 0.1 angstrom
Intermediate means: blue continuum 20.4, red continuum 20.9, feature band 20.4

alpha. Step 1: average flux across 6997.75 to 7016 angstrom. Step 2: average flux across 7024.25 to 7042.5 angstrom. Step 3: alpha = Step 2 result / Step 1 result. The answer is 1.02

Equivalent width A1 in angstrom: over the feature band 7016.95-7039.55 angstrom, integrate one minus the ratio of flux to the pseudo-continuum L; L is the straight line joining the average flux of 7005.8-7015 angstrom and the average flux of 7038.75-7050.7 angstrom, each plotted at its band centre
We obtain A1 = 0.3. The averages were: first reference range 20.5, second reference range 21.4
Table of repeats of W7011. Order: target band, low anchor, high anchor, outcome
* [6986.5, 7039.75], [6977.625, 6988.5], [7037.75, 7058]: 0.0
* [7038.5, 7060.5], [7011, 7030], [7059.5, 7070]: -0.8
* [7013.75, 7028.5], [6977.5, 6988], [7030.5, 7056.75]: 0.2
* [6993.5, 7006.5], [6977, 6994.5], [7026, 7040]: 0.0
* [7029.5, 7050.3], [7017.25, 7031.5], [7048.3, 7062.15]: -0.6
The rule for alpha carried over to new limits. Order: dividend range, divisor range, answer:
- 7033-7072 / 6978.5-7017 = 1.02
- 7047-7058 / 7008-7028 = 1.02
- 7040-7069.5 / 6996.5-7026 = 1.02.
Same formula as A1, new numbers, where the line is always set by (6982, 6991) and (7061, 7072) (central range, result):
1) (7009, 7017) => -0.1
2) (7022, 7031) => -0.1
